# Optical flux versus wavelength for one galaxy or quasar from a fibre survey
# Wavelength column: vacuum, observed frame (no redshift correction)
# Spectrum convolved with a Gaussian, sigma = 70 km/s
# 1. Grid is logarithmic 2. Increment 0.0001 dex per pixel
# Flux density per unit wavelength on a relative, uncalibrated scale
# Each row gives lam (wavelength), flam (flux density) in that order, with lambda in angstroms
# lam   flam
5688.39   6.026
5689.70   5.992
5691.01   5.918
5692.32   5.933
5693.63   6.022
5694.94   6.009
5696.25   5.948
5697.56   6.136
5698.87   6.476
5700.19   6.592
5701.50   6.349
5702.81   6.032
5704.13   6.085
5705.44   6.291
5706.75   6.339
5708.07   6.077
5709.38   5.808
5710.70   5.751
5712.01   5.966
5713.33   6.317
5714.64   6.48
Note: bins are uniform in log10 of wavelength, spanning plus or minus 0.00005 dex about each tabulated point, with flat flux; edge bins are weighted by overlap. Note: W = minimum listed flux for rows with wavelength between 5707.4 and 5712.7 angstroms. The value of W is 5.751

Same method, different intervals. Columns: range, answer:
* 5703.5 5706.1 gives 6.085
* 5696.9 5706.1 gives 6.032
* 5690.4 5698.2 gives 5.918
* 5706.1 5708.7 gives 6.077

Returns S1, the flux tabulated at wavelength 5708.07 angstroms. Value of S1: 6.077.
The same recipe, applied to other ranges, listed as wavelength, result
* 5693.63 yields 6.022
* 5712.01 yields 5.966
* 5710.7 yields 5.751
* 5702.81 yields 6.032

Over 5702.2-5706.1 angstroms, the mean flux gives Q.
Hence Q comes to 6.14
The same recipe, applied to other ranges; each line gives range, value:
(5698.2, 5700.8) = 6.52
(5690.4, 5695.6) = 5.98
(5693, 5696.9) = 6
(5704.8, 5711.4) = 6.05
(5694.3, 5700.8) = 6.23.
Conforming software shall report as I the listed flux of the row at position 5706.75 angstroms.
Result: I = 6.339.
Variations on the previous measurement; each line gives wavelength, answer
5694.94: 6.009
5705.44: 6.291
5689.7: 5.992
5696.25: 5.948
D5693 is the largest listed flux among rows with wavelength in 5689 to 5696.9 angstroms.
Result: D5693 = 6.022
